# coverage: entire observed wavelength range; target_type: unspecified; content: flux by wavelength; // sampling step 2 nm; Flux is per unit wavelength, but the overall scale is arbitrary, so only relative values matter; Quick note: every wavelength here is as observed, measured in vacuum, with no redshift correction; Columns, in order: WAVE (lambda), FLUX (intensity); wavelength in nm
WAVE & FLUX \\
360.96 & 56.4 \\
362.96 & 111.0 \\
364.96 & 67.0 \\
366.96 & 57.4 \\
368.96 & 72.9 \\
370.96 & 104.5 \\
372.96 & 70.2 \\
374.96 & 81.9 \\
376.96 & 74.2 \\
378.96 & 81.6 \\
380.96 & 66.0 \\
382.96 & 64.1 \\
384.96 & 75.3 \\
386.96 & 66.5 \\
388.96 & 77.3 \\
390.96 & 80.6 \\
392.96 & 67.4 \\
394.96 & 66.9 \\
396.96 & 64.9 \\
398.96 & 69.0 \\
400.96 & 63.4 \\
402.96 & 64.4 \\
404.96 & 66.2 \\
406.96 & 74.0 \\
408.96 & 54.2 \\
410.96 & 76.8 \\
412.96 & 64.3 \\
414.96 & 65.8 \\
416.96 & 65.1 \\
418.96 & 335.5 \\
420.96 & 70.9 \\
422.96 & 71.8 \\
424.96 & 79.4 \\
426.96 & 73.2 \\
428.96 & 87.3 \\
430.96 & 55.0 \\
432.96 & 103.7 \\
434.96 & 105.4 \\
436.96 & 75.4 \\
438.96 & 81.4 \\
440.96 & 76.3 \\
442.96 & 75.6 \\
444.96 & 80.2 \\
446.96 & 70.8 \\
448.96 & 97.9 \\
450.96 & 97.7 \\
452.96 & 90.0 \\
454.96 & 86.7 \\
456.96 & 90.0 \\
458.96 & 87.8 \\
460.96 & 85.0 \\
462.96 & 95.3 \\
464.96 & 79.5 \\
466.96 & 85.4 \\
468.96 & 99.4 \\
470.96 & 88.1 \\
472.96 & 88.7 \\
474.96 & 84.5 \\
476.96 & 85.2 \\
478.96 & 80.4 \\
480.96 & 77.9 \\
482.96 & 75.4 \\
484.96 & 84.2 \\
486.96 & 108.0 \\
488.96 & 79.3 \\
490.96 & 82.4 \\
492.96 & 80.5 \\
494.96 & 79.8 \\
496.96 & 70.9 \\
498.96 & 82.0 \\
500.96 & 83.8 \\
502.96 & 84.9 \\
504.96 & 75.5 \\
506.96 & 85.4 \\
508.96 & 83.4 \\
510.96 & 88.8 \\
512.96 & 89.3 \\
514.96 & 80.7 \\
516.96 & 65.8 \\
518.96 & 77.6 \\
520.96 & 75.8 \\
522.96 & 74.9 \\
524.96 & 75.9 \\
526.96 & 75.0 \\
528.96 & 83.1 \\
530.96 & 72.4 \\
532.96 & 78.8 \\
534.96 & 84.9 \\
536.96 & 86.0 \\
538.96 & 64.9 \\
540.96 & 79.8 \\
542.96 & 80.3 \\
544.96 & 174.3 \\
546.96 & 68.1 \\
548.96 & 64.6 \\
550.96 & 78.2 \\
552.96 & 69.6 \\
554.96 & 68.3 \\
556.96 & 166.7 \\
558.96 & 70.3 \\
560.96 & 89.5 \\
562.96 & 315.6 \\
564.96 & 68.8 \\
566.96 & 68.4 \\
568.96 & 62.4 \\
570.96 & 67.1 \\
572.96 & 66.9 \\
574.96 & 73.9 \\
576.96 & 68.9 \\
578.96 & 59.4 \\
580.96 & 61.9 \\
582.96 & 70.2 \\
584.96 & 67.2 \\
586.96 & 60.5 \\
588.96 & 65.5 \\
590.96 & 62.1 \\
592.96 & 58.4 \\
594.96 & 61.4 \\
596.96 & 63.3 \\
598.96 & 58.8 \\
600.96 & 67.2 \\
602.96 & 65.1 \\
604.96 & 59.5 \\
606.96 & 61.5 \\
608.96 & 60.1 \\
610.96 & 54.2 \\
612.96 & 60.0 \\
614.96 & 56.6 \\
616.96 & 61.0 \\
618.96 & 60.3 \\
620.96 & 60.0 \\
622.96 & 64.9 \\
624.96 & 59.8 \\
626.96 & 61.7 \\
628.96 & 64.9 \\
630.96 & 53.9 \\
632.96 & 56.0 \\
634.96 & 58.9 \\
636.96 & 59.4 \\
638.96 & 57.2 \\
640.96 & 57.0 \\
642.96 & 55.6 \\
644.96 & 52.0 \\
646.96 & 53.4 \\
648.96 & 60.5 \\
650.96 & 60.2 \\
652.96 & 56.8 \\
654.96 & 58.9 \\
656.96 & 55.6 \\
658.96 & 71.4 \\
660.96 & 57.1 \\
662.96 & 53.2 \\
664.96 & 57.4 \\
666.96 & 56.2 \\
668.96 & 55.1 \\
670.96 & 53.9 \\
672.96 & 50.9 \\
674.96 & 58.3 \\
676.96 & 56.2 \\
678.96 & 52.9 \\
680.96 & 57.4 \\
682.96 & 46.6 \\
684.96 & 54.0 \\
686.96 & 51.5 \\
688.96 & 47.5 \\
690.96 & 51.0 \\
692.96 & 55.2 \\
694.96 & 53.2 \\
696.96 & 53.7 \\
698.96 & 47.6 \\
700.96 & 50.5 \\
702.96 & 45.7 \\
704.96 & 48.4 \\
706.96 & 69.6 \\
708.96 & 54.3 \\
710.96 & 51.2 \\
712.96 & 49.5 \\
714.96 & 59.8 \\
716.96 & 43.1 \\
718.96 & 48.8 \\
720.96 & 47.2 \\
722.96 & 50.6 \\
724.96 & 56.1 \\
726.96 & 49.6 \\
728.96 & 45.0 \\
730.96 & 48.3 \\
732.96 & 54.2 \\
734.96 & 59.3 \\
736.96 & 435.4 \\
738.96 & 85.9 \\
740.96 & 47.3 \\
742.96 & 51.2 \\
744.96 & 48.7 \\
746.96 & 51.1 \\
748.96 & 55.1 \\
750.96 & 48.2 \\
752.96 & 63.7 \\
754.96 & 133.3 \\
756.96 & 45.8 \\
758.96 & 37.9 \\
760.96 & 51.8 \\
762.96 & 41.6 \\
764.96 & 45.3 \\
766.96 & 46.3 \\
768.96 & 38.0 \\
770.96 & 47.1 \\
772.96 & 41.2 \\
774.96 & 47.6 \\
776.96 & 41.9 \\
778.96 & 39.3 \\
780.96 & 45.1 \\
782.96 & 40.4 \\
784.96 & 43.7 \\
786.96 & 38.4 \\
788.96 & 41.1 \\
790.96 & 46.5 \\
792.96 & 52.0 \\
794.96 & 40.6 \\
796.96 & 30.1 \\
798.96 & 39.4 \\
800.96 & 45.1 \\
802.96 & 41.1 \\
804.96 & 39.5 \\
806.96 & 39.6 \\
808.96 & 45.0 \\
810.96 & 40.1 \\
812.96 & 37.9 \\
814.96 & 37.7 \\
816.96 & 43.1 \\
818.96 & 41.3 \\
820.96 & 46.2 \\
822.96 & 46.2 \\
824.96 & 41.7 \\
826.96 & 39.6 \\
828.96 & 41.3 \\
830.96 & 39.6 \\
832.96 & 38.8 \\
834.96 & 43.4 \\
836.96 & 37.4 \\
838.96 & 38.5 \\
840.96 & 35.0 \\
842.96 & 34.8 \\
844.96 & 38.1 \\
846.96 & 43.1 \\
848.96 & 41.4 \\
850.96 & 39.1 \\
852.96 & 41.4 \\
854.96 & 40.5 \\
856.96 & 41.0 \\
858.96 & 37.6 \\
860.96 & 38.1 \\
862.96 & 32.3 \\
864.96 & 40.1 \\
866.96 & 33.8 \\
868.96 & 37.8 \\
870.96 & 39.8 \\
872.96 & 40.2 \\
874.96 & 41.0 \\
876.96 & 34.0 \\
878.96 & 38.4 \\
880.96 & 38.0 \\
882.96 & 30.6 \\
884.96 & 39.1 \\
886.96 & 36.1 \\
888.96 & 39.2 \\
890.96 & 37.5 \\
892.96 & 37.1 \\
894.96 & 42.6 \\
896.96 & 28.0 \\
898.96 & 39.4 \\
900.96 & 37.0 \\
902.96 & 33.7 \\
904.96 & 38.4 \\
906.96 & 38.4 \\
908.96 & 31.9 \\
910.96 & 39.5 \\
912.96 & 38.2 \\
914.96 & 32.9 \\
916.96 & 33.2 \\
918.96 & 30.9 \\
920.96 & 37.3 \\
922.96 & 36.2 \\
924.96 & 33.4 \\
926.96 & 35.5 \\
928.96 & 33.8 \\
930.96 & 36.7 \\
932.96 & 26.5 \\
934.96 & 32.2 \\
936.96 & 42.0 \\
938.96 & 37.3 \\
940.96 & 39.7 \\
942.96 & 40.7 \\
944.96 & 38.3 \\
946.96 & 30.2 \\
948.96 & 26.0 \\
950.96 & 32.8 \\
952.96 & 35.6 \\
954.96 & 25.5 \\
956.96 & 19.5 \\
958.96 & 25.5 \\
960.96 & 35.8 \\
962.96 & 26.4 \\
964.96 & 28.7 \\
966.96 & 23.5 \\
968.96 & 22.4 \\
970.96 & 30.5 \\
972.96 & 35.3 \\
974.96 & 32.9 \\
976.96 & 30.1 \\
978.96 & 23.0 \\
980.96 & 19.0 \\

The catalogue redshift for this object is 0.122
